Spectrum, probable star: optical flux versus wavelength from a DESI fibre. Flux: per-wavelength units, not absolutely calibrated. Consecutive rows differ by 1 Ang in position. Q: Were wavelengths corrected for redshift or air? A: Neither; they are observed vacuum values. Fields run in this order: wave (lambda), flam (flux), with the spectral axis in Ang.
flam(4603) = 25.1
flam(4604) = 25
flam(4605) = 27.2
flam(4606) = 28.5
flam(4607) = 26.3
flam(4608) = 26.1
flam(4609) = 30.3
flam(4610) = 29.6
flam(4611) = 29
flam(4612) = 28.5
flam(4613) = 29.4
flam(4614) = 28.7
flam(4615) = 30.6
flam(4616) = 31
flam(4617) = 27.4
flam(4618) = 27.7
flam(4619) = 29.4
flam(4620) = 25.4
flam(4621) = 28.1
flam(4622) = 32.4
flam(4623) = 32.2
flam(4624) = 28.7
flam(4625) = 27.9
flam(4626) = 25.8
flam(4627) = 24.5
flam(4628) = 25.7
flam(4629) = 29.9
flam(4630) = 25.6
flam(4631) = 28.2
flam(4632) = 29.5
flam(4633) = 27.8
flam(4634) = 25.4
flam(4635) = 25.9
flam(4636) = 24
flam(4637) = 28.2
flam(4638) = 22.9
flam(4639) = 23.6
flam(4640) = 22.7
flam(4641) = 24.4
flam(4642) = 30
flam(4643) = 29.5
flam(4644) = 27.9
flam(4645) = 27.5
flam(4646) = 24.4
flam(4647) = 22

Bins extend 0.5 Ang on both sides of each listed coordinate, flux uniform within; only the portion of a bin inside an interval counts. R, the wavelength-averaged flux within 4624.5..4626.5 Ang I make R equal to 26.9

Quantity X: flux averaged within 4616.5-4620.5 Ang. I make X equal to 27.5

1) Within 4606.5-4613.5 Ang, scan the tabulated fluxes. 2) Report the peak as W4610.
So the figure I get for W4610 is 30.3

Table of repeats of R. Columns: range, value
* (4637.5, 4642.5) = 24.7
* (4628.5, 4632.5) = 28.3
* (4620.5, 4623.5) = 30.9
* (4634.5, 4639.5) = 24.9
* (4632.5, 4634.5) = 26.6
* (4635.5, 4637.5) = 26.1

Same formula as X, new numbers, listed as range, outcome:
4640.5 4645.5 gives 27.9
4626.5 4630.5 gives 26.4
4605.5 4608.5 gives 27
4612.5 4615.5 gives 29.6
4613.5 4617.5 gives 29.4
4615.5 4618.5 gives 28.7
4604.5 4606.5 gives 27.9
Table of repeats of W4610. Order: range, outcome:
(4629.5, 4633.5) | 29.5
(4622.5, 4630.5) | 32.2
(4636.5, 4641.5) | 28.2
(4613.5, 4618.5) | 31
